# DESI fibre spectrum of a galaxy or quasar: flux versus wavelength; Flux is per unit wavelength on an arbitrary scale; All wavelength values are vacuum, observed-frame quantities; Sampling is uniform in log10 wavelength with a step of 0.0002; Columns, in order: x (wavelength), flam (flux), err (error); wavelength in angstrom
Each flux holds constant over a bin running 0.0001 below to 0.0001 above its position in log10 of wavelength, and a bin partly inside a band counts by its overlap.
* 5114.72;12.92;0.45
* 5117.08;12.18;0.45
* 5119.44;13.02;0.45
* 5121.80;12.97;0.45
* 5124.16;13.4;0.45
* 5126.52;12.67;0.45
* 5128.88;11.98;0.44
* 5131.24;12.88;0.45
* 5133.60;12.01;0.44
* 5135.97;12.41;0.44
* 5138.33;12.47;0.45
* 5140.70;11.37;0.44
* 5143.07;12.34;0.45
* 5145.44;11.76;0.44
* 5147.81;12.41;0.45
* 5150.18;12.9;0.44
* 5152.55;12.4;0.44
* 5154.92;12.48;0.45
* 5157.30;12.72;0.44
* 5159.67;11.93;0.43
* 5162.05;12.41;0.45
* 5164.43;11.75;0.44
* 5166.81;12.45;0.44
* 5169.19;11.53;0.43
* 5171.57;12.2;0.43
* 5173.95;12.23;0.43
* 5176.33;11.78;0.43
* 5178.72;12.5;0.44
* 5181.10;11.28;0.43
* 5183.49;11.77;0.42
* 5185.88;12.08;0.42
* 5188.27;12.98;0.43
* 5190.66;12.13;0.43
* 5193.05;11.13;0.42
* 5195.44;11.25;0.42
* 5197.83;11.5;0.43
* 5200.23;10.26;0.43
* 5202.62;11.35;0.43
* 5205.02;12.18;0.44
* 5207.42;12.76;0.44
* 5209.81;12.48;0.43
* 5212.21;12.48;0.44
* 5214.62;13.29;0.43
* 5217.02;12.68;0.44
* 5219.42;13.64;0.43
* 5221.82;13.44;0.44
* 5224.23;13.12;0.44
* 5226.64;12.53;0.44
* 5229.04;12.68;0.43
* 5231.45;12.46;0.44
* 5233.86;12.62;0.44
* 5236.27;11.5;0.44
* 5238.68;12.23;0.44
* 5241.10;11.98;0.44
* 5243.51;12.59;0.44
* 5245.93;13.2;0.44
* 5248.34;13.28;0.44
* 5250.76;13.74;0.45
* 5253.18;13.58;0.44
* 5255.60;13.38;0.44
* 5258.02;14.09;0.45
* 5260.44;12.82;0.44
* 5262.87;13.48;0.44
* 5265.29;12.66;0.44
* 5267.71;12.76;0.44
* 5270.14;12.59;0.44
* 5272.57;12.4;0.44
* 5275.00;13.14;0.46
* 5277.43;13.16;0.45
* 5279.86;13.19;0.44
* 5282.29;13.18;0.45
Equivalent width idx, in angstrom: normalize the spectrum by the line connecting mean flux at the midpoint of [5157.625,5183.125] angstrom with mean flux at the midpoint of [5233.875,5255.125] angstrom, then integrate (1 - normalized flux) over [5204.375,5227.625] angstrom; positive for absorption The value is -0.7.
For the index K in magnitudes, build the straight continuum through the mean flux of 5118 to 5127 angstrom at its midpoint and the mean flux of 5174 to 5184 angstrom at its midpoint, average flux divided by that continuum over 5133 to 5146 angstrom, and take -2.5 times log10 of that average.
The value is 0.05 mag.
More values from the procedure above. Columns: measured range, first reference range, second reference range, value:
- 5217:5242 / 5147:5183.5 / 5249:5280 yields 0.02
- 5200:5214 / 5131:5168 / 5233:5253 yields 0.04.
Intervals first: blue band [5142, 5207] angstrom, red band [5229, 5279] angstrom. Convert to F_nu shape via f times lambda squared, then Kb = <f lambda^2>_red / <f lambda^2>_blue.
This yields 1.11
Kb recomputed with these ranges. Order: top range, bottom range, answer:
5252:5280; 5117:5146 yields 1.11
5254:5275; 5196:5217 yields 1.11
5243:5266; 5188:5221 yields 1.12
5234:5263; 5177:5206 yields 1.13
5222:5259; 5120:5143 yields 1.08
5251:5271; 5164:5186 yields 1.14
